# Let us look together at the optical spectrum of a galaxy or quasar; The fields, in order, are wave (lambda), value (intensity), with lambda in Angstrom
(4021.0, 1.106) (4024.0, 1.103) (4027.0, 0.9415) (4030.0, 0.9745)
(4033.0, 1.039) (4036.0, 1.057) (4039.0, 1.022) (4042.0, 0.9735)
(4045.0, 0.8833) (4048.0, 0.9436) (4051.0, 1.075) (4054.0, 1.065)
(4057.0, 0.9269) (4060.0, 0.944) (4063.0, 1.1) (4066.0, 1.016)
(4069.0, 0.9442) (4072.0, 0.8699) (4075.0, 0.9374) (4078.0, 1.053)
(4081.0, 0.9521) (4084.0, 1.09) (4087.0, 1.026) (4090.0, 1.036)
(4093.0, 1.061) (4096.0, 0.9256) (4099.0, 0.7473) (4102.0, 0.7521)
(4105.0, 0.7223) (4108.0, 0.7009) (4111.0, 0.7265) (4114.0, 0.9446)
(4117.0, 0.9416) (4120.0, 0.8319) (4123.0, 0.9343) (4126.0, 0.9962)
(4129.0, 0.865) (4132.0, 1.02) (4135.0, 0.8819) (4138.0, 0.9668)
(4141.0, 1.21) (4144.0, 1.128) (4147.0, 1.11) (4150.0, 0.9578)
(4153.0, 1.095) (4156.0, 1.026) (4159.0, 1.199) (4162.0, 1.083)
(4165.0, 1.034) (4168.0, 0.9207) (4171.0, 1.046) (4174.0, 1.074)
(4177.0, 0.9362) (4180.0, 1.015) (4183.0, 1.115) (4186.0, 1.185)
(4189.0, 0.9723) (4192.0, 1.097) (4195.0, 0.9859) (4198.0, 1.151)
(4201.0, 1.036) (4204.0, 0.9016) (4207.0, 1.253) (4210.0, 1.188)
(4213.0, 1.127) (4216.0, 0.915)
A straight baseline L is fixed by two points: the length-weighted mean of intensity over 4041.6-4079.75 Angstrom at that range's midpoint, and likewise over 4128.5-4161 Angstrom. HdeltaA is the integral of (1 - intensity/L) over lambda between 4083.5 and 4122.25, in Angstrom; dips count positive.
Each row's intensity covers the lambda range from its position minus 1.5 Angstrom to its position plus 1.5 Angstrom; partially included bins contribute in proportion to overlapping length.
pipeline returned 5.1 Angstrom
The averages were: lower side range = 0.979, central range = 0.881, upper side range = 1.05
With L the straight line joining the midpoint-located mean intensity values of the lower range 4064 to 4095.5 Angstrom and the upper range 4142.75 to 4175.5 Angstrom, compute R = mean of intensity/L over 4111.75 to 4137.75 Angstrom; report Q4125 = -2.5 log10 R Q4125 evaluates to 0.12 mag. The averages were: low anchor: 0.998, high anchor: 1.06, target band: 0.923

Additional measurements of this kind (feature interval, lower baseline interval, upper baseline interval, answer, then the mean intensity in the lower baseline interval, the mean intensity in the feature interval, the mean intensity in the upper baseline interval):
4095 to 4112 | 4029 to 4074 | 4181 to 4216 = 0.323 mag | 0.989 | 0.759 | 1.08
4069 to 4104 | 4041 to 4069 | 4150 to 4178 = 0.065 mag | 0.99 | 0.947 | 1.04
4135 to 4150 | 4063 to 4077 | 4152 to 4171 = -0.030 mag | 0.963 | 1.07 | 1.06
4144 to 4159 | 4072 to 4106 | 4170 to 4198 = -0.060 mag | 0.937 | 1.07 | 1.05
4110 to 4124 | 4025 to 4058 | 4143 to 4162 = 0.199 mag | 0.994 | 0.879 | 1.08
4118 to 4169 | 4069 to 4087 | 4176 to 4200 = 0.013 mag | 0.981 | 1.02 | 1.06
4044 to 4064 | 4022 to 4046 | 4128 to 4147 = 0.018 mag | 1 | 0.991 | 1.02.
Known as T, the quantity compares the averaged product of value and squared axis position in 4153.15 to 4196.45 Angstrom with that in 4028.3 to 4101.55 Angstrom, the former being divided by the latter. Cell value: 1.1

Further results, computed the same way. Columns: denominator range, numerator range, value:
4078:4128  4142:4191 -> 1.21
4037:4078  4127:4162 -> 1.11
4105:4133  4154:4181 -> 1.22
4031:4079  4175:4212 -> 1.16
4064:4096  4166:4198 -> 1.10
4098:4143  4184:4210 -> 1.26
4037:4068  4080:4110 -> 0.92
